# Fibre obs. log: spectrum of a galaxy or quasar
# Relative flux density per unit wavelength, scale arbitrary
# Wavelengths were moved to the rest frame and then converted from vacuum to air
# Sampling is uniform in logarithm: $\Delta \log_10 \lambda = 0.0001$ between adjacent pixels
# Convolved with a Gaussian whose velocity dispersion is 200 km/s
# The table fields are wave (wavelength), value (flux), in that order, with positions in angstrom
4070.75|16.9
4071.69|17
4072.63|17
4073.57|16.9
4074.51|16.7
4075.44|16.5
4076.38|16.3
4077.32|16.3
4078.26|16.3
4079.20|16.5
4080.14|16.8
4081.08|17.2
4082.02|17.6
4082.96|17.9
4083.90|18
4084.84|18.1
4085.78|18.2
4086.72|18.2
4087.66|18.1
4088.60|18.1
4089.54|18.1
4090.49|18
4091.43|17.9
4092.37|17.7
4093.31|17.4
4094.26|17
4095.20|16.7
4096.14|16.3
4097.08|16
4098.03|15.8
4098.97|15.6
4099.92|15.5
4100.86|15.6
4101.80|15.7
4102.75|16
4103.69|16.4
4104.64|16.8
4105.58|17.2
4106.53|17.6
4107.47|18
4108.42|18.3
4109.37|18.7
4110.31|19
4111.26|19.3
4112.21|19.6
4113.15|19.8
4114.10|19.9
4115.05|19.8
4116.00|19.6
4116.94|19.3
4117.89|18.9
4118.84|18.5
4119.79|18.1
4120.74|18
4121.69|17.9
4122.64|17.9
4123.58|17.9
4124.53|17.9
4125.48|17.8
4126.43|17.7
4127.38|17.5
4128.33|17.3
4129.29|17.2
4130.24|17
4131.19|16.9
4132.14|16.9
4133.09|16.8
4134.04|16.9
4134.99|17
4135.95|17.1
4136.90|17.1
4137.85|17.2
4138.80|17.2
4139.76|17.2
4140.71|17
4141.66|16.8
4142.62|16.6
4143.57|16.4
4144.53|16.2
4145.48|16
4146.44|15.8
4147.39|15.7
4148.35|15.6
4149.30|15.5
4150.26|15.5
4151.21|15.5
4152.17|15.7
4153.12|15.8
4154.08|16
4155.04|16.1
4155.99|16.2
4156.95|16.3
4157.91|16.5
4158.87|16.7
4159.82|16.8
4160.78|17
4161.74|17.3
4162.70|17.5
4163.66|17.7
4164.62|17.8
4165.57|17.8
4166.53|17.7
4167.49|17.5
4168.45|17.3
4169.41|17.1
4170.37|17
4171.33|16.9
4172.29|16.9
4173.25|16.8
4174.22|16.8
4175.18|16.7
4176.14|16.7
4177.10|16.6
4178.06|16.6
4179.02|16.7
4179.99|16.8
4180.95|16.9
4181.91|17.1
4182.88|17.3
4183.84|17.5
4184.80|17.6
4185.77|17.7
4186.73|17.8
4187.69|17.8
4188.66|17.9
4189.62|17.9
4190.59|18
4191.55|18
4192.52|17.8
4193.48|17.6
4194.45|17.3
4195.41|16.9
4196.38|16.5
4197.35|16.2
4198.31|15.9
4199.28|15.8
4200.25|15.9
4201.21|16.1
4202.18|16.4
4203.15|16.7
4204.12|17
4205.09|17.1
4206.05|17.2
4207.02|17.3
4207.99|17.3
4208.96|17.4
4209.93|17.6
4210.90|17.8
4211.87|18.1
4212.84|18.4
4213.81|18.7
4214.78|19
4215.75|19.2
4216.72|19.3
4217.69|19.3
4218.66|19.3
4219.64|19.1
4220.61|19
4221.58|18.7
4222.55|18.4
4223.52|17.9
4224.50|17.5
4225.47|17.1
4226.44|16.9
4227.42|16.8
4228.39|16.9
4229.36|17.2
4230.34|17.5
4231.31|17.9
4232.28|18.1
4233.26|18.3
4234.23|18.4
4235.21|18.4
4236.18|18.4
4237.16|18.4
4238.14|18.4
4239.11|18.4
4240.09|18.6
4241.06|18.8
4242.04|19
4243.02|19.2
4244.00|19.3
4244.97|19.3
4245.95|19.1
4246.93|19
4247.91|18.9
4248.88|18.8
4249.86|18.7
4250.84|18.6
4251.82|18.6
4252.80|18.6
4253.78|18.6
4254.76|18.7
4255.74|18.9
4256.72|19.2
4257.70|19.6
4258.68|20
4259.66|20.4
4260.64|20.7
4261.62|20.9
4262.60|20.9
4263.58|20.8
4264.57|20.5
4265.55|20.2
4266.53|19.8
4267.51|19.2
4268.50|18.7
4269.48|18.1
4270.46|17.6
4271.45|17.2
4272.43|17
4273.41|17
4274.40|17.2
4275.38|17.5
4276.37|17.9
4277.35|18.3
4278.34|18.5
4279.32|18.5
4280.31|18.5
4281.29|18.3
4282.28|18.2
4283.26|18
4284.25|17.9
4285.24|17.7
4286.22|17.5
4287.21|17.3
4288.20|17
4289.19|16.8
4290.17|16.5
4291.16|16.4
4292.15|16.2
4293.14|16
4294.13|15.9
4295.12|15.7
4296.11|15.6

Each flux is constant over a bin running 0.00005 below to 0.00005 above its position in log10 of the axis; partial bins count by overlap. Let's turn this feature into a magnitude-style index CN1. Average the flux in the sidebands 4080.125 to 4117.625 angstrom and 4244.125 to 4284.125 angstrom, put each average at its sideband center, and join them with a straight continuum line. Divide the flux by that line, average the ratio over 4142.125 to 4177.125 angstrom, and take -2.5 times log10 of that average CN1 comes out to 0.096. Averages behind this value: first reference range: 17.7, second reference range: 18.9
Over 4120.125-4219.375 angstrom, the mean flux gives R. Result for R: 17.1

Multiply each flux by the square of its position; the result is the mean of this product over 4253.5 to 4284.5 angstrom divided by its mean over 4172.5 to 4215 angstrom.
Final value 1.14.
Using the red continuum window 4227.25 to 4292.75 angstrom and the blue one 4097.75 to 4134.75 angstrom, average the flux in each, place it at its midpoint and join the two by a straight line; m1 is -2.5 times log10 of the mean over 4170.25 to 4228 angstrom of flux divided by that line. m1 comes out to 0.04 mag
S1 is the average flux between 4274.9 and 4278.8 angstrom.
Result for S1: 18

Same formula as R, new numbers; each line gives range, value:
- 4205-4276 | 18.6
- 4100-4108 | 16.6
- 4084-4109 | 17.1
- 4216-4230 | 18.1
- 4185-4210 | 17.1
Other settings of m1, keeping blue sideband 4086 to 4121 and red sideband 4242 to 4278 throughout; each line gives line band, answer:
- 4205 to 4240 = 0.03 mag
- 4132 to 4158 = 0.11 mag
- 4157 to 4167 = 0.06 mag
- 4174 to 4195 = 0.06 mag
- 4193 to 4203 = 0.13 mag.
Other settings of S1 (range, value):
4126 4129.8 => 17.4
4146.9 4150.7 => 15.6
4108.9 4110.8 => 18.9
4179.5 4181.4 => 16.8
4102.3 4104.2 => 16.2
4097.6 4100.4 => 15.6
